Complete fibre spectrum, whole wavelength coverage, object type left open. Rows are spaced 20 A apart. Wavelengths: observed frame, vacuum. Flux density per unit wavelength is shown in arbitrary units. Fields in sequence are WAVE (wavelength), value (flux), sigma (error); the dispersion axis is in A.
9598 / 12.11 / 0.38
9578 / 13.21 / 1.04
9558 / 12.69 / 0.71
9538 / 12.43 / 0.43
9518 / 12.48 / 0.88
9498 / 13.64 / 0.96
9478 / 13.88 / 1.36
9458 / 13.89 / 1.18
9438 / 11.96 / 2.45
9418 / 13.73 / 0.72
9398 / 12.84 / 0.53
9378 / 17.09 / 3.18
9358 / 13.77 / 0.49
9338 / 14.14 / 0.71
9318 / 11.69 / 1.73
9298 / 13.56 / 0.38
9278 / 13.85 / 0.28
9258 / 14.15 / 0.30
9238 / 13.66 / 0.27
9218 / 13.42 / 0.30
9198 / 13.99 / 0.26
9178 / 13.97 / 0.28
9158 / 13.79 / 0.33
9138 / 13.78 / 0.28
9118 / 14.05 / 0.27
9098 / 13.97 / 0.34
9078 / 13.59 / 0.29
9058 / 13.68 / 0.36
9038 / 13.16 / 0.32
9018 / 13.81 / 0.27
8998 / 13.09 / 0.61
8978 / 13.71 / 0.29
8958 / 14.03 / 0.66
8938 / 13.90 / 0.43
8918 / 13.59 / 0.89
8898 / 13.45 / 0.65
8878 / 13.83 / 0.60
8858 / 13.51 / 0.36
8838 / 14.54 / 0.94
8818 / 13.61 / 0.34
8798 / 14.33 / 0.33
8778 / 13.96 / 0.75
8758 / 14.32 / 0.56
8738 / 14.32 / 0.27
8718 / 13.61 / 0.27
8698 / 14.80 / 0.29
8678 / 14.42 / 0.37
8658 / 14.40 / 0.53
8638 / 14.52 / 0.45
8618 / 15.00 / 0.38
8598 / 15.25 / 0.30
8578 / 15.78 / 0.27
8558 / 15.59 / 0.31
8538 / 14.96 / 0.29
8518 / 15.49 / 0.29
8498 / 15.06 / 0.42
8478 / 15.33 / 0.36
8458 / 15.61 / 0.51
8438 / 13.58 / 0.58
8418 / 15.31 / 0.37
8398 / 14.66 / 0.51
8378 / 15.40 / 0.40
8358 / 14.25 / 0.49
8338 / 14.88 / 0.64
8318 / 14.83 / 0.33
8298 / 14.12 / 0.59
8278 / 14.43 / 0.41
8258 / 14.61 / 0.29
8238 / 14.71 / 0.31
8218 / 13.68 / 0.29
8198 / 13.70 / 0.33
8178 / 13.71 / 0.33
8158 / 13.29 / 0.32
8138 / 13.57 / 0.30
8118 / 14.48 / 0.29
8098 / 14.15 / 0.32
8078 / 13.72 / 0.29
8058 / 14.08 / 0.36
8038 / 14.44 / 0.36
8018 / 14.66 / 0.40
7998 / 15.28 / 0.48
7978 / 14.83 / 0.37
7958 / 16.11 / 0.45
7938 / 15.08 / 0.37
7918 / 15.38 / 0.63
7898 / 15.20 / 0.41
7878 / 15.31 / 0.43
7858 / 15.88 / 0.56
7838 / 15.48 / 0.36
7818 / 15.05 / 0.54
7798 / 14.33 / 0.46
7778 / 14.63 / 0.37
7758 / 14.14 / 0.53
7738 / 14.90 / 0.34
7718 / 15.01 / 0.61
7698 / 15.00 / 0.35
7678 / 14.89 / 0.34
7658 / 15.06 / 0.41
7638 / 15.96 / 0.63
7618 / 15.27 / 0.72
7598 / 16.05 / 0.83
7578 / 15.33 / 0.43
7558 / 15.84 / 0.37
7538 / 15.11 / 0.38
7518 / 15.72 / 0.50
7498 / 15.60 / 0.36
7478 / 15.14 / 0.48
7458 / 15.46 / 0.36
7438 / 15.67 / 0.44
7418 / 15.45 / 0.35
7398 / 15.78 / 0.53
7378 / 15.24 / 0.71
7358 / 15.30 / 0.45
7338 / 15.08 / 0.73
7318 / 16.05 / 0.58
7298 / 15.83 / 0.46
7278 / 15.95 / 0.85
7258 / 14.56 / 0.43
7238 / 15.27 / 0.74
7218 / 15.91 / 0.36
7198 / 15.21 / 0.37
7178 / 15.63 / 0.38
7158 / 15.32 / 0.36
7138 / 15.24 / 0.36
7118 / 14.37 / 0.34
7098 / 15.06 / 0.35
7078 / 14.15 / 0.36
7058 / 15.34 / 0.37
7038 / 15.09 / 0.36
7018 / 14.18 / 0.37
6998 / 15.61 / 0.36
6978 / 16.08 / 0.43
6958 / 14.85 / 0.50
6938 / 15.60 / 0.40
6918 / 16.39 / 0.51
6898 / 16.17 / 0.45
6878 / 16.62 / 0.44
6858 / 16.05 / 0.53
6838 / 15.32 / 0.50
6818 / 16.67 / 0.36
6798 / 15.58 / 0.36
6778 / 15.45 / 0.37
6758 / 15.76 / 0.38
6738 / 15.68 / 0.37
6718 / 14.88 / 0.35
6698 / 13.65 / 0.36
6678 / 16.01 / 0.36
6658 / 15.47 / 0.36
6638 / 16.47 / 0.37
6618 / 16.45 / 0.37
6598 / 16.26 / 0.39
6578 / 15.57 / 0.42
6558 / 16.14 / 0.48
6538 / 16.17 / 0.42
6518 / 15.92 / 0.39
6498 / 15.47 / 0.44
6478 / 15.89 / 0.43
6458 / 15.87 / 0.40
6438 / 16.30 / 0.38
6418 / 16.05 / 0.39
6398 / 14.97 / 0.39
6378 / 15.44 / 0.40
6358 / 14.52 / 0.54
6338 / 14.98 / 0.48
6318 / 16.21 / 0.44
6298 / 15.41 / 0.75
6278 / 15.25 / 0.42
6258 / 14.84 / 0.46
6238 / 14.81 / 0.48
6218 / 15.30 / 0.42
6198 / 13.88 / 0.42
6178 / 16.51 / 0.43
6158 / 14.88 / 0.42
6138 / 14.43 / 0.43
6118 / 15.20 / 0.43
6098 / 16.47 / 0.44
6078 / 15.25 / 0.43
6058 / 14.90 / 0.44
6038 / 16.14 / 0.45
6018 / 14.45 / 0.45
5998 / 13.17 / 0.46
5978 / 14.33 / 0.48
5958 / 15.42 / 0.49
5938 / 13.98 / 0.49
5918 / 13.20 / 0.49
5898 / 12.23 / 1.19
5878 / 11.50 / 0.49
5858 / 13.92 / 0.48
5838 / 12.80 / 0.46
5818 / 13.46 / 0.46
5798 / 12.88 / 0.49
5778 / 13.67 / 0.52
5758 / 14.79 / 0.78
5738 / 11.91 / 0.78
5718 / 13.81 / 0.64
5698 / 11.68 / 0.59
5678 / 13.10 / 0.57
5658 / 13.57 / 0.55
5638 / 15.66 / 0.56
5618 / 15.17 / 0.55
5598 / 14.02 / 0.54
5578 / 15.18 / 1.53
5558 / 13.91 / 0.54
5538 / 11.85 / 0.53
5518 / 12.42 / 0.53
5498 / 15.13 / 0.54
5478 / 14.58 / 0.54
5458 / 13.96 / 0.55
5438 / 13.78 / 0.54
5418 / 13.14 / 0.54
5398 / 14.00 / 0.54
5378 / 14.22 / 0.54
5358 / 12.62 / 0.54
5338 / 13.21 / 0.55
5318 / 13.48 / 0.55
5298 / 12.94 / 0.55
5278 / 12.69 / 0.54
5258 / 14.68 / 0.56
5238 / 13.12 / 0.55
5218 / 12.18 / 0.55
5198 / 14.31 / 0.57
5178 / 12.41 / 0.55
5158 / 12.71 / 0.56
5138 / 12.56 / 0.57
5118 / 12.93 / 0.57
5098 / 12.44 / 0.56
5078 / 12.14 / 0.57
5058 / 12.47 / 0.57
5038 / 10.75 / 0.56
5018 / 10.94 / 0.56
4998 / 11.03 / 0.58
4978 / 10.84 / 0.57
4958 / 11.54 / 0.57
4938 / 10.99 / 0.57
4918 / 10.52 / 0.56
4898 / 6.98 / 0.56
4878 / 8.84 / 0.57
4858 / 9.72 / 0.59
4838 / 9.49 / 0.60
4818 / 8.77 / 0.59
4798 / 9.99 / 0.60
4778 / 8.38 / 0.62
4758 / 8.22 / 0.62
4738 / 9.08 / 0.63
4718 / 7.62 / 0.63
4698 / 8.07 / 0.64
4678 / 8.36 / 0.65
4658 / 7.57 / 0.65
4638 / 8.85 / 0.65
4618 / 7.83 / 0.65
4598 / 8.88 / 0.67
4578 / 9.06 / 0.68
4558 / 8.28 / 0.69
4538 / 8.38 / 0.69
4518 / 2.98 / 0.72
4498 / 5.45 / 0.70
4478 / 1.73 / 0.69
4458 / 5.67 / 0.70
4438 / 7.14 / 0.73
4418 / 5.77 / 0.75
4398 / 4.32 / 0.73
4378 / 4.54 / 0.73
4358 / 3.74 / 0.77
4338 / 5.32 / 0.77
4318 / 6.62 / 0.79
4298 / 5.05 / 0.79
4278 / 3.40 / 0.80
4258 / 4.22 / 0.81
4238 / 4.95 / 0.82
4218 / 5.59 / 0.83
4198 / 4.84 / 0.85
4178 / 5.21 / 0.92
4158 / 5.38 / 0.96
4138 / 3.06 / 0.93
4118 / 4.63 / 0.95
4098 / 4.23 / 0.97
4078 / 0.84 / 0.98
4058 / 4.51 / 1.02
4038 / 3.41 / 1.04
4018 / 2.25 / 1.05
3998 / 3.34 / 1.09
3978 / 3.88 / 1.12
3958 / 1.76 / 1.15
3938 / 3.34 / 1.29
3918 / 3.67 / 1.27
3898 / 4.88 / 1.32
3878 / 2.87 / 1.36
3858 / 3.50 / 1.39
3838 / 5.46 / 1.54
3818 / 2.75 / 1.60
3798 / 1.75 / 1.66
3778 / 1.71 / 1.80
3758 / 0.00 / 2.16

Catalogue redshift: 0.14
